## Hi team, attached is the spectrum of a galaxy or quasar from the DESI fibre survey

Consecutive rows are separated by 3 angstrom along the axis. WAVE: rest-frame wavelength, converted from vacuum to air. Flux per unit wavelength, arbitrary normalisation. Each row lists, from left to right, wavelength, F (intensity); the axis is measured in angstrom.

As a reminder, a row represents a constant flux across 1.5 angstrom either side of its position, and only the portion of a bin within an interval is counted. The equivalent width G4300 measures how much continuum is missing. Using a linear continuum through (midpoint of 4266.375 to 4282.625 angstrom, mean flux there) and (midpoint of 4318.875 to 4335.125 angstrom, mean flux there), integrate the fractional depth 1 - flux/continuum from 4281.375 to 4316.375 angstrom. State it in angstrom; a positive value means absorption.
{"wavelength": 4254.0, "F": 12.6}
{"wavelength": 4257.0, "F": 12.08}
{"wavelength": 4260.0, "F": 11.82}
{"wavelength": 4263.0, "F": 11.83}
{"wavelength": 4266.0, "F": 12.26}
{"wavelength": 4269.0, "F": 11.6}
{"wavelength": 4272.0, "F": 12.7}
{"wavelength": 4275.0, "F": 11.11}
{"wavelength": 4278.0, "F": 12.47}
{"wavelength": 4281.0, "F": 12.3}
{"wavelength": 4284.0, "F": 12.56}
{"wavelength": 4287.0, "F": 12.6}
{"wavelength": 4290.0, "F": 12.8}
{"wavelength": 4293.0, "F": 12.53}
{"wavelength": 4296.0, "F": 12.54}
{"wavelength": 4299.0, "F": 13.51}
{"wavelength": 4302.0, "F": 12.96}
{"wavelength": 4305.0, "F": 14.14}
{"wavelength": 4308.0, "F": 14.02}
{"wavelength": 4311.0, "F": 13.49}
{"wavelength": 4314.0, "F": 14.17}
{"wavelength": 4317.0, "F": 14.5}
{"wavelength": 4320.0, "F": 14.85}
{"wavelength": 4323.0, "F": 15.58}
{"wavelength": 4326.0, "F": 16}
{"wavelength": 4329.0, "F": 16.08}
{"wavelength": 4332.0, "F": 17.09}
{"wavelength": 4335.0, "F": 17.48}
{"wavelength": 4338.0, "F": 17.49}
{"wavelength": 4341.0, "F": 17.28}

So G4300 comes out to 1.8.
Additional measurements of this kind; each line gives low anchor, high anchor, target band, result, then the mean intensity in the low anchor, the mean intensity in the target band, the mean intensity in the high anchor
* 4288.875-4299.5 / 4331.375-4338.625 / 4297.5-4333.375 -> 1.1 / 12.8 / 14.7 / 17.4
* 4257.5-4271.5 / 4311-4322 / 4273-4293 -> 0.8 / 12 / 12.3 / 14.4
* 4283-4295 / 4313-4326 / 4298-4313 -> 0.2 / 12.6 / 13.6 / 14.9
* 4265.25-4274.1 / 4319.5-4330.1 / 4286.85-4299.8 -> 0.8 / 12.1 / 12.8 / 15.7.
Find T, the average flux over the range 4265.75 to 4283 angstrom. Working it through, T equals 12.1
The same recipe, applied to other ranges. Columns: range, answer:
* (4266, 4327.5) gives 13.3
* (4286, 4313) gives 13.2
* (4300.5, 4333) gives 14.8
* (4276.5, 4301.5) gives 12.7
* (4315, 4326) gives 15.1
